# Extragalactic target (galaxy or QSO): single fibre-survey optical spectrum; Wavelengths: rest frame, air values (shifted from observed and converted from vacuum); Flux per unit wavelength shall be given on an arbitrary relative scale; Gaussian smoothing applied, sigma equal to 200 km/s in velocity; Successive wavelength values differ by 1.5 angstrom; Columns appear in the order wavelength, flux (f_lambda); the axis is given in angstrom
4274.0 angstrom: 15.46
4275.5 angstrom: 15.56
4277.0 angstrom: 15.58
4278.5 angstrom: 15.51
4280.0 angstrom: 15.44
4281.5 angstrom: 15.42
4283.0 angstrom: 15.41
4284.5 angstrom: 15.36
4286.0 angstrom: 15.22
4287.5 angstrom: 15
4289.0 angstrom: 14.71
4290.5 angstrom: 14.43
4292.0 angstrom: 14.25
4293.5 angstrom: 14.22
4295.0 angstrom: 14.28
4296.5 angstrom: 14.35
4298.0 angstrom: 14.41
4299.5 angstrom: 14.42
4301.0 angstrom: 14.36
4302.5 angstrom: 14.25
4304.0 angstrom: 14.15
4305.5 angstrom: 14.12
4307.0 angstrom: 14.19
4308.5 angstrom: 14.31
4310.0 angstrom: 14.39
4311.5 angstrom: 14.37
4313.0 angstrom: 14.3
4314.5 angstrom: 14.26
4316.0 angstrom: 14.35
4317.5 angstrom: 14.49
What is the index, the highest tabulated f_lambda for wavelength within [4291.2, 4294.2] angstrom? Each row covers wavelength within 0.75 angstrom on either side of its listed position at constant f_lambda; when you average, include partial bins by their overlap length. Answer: 14.25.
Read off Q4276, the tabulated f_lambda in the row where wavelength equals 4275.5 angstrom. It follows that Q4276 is 15.56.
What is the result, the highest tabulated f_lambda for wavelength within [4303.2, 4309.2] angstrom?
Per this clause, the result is 14.31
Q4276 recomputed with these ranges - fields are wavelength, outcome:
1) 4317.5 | 14.49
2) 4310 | 14.39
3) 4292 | 14.25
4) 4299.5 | 14.42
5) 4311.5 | 14.37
